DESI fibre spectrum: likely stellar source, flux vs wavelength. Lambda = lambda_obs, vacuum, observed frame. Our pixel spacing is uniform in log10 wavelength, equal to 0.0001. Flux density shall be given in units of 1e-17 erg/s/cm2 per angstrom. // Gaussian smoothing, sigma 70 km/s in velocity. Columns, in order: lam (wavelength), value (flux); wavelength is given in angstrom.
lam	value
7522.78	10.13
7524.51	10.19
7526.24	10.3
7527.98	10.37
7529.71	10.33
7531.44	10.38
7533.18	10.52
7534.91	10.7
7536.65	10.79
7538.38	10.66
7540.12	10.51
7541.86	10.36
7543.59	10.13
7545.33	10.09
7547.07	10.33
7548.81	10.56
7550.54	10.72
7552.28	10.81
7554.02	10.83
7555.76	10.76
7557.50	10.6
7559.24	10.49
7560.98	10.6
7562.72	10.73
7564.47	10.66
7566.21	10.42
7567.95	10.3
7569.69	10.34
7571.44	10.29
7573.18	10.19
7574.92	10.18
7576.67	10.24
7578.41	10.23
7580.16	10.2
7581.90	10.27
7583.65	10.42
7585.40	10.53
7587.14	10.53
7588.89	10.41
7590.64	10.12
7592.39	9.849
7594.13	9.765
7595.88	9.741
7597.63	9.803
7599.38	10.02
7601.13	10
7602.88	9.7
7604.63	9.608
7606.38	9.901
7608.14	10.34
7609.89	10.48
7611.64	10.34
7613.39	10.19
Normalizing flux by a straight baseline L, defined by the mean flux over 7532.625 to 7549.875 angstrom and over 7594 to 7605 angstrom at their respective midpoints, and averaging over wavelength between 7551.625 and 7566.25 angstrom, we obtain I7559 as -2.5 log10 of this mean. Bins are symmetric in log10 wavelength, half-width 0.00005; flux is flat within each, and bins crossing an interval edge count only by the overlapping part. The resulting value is -0.04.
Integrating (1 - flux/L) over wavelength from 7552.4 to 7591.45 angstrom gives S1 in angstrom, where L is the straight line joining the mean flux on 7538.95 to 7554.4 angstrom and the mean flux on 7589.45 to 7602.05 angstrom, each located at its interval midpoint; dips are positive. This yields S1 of -0.9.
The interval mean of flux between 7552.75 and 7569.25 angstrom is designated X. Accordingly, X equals 10.6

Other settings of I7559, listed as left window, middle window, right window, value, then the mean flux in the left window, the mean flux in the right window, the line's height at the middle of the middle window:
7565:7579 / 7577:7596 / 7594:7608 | -0.02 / 10.3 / 9.84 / 10.1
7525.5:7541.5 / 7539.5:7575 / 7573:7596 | -0.01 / 10.5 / 10.2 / 10.4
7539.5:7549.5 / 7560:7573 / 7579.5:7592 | -0.01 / 10.3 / 10.3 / 10.3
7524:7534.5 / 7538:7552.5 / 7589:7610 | -0.02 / 10.4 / 9.94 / 10.3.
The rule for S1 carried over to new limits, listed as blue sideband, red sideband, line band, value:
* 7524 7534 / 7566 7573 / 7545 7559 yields -0.4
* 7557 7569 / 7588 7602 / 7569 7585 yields 0.0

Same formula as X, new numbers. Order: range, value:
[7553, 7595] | 10.4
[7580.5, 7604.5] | 10.1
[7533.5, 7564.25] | 10.6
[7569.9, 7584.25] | 10.3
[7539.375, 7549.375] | 10.3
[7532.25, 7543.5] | 10.6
